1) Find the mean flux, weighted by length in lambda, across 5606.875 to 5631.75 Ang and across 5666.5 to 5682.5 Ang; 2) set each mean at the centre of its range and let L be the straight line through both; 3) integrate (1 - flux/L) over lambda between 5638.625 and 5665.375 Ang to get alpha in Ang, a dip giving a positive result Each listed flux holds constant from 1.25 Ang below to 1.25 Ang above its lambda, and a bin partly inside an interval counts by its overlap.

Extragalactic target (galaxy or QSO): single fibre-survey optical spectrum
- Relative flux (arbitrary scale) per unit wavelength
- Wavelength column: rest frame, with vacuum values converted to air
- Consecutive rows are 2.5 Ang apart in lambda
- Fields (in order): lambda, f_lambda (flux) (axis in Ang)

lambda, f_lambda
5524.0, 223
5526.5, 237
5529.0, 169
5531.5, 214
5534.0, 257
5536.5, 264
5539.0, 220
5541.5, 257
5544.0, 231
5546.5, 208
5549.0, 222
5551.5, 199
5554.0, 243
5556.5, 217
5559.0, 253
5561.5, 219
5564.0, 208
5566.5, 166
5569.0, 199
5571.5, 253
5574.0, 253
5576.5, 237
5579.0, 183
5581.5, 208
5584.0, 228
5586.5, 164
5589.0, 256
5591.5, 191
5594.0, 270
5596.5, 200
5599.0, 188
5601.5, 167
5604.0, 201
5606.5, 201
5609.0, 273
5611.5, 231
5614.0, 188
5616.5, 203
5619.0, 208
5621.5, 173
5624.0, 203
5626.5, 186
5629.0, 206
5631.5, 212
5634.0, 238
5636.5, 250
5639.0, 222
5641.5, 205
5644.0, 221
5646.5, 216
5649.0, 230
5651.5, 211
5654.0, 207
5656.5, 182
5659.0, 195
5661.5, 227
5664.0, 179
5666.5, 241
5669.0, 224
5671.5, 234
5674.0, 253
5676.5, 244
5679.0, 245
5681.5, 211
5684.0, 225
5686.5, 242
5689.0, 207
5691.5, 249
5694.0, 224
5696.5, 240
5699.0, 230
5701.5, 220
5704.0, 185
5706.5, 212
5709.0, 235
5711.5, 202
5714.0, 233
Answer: 1.9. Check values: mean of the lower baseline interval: 208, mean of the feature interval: 208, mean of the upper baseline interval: 236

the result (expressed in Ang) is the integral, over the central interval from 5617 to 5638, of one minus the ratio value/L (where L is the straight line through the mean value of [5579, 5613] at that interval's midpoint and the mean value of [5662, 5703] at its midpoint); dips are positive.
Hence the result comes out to 0.9 Ang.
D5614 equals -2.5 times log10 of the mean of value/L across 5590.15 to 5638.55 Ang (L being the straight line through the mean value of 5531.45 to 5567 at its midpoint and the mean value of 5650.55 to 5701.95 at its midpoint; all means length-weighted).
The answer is 0.074 mag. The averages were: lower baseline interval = 227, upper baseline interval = 223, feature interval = 210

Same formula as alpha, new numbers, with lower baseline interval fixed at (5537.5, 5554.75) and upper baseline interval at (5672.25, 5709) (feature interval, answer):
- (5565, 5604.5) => 2.8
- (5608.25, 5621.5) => 0.7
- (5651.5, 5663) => 1.2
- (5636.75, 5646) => 0.3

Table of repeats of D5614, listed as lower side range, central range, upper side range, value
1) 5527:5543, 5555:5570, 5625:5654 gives 0.079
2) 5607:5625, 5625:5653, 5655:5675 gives -0.021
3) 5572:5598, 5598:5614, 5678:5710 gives 0.060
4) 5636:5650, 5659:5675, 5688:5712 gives -0.008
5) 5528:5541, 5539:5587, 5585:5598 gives 0.013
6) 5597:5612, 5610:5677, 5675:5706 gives 0.013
